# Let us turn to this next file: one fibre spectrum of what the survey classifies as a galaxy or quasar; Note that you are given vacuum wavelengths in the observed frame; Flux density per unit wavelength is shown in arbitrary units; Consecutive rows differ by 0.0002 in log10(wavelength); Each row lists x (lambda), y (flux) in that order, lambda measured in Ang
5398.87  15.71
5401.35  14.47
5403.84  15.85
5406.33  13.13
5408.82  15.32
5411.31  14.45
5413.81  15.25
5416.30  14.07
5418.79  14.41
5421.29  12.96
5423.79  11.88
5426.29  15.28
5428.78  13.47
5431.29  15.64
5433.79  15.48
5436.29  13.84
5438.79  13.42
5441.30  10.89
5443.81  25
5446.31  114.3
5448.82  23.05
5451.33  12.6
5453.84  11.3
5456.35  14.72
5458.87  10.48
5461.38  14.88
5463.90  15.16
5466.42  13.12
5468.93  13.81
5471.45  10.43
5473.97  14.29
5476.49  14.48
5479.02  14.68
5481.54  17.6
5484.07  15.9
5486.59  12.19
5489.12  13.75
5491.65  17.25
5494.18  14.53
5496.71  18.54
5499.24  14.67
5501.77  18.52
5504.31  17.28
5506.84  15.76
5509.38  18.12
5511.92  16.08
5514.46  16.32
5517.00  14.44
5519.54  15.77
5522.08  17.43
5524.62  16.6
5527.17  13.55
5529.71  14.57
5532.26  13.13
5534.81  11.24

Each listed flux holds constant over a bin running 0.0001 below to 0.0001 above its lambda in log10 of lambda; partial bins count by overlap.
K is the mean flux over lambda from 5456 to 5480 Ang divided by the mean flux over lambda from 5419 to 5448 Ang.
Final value 0.58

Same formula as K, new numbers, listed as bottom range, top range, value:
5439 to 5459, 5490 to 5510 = 0.60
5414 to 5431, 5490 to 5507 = 1.20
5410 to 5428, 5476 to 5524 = 1.14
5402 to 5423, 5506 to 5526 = 1.13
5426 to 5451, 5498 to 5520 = 0.63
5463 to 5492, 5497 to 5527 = 1.15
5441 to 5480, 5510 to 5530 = 0.75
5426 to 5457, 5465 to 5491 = 0.60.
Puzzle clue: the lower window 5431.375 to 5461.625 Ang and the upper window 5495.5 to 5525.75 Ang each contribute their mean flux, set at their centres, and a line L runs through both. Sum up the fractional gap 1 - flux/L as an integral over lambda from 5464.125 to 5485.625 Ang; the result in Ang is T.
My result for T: 6.3 Ang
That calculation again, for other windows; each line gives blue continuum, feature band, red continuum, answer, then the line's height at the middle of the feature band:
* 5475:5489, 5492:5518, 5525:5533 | -3.6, 14.5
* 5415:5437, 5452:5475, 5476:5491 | 2.4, 14.6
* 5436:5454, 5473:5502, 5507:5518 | 7.7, 21.3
